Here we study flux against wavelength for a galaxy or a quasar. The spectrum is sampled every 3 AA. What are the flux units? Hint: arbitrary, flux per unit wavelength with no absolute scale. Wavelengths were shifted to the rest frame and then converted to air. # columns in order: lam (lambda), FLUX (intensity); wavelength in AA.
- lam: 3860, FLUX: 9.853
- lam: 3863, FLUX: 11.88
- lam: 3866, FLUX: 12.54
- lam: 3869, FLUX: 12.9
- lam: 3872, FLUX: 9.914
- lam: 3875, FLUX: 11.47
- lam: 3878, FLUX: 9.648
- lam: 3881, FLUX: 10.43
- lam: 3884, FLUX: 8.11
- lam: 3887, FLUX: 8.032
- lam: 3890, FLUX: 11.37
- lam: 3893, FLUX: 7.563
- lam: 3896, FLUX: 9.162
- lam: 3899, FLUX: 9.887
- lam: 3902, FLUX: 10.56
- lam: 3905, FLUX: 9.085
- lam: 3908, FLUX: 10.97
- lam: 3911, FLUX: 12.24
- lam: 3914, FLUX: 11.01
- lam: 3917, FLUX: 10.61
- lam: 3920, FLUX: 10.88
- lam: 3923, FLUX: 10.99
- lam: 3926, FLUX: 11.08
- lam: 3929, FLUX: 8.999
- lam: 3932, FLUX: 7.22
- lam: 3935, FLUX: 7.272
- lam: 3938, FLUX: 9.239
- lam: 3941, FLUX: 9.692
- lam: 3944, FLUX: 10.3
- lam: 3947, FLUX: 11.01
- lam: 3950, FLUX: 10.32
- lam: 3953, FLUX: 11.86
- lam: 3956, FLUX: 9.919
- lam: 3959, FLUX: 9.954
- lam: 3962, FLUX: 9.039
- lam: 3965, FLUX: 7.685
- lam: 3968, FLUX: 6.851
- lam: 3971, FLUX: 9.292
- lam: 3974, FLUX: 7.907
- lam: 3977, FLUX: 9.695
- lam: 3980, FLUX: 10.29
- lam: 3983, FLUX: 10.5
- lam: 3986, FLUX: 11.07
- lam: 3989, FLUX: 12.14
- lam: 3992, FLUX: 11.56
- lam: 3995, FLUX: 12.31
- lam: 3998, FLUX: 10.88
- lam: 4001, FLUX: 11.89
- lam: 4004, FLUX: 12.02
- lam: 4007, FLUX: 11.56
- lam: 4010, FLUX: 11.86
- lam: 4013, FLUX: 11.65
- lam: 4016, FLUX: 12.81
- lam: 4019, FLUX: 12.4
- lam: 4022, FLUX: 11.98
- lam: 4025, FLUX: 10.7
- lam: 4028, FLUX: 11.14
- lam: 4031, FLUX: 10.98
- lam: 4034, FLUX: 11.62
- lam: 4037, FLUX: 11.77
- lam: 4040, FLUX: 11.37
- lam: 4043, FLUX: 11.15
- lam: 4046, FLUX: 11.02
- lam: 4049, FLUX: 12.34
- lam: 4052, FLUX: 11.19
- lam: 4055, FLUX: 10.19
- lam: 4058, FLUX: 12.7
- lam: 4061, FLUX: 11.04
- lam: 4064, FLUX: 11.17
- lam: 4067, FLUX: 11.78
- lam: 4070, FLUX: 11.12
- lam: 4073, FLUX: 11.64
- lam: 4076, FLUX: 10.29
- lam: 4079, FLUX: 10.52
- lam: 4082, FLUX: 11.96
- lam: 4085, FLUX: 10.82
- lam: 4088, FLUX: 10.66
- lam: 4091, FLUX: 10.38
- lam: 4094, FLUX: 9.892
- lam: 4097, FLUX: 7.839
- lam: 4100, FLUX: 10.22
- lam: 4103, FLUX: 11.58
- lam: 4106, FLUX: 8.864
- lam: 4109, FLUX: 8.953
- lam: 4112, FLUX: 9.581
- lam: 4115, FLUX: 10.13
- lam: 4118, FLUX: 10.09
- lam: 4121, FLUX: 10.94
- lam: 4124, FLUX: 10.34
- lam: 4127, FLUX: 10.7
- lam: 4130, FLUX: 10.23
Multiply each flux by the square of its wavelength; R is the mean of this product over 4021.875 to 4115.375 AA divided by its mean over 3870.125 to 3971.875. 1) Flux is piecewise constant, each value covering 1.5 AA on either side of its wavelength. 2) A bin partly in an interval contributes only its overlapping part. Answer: 1.19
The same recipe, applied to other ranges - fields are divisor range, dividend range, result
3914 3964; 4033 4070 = 1.22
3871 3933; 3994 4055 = 1.23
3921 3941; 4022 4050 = 1.30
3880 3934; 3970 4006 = 1.14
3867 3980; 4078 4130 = 1.14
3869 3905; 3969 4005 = 1.16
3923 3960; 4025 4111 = 1.18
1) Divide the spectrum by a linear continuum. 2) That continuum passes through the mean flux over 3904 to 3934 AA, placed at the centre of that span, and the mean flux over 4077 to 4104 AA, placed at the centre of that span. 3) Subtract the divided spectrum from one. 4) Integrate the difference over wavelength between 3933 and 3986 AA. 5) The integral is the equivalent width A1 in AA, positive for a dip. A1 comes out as 4.24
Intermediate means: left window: 10.3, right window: 10.4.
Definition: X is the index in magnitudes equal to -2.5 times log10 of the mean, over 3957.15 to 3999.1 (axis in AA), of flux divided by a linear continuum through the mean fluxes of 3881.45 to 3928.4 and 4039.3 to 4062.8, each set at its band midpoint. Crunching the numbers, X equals 0.09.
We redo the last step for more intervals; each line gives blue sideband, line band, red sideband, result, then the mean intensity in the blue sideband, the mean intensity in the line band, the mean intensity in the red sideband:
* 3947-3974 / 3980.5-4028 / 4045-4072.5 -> -0.135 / 9.38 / 11.6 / 11.4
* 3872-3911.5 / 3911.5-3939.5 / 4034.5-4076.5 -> 0.038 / 9.83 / 9.79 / 11.4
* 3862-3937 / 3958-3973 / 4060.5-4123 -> 0.203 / 10.1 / 8.5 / 10.4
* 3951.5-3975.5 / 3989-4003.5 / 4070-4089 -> -0.217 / 9.06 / 11.7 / 11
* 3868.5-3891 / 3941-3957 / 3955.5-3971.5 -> -0.188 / 10.1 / 10.6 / 8.69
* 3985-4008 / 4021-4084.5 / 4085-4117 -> -0.060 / 11.7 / 11.3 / 9.86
